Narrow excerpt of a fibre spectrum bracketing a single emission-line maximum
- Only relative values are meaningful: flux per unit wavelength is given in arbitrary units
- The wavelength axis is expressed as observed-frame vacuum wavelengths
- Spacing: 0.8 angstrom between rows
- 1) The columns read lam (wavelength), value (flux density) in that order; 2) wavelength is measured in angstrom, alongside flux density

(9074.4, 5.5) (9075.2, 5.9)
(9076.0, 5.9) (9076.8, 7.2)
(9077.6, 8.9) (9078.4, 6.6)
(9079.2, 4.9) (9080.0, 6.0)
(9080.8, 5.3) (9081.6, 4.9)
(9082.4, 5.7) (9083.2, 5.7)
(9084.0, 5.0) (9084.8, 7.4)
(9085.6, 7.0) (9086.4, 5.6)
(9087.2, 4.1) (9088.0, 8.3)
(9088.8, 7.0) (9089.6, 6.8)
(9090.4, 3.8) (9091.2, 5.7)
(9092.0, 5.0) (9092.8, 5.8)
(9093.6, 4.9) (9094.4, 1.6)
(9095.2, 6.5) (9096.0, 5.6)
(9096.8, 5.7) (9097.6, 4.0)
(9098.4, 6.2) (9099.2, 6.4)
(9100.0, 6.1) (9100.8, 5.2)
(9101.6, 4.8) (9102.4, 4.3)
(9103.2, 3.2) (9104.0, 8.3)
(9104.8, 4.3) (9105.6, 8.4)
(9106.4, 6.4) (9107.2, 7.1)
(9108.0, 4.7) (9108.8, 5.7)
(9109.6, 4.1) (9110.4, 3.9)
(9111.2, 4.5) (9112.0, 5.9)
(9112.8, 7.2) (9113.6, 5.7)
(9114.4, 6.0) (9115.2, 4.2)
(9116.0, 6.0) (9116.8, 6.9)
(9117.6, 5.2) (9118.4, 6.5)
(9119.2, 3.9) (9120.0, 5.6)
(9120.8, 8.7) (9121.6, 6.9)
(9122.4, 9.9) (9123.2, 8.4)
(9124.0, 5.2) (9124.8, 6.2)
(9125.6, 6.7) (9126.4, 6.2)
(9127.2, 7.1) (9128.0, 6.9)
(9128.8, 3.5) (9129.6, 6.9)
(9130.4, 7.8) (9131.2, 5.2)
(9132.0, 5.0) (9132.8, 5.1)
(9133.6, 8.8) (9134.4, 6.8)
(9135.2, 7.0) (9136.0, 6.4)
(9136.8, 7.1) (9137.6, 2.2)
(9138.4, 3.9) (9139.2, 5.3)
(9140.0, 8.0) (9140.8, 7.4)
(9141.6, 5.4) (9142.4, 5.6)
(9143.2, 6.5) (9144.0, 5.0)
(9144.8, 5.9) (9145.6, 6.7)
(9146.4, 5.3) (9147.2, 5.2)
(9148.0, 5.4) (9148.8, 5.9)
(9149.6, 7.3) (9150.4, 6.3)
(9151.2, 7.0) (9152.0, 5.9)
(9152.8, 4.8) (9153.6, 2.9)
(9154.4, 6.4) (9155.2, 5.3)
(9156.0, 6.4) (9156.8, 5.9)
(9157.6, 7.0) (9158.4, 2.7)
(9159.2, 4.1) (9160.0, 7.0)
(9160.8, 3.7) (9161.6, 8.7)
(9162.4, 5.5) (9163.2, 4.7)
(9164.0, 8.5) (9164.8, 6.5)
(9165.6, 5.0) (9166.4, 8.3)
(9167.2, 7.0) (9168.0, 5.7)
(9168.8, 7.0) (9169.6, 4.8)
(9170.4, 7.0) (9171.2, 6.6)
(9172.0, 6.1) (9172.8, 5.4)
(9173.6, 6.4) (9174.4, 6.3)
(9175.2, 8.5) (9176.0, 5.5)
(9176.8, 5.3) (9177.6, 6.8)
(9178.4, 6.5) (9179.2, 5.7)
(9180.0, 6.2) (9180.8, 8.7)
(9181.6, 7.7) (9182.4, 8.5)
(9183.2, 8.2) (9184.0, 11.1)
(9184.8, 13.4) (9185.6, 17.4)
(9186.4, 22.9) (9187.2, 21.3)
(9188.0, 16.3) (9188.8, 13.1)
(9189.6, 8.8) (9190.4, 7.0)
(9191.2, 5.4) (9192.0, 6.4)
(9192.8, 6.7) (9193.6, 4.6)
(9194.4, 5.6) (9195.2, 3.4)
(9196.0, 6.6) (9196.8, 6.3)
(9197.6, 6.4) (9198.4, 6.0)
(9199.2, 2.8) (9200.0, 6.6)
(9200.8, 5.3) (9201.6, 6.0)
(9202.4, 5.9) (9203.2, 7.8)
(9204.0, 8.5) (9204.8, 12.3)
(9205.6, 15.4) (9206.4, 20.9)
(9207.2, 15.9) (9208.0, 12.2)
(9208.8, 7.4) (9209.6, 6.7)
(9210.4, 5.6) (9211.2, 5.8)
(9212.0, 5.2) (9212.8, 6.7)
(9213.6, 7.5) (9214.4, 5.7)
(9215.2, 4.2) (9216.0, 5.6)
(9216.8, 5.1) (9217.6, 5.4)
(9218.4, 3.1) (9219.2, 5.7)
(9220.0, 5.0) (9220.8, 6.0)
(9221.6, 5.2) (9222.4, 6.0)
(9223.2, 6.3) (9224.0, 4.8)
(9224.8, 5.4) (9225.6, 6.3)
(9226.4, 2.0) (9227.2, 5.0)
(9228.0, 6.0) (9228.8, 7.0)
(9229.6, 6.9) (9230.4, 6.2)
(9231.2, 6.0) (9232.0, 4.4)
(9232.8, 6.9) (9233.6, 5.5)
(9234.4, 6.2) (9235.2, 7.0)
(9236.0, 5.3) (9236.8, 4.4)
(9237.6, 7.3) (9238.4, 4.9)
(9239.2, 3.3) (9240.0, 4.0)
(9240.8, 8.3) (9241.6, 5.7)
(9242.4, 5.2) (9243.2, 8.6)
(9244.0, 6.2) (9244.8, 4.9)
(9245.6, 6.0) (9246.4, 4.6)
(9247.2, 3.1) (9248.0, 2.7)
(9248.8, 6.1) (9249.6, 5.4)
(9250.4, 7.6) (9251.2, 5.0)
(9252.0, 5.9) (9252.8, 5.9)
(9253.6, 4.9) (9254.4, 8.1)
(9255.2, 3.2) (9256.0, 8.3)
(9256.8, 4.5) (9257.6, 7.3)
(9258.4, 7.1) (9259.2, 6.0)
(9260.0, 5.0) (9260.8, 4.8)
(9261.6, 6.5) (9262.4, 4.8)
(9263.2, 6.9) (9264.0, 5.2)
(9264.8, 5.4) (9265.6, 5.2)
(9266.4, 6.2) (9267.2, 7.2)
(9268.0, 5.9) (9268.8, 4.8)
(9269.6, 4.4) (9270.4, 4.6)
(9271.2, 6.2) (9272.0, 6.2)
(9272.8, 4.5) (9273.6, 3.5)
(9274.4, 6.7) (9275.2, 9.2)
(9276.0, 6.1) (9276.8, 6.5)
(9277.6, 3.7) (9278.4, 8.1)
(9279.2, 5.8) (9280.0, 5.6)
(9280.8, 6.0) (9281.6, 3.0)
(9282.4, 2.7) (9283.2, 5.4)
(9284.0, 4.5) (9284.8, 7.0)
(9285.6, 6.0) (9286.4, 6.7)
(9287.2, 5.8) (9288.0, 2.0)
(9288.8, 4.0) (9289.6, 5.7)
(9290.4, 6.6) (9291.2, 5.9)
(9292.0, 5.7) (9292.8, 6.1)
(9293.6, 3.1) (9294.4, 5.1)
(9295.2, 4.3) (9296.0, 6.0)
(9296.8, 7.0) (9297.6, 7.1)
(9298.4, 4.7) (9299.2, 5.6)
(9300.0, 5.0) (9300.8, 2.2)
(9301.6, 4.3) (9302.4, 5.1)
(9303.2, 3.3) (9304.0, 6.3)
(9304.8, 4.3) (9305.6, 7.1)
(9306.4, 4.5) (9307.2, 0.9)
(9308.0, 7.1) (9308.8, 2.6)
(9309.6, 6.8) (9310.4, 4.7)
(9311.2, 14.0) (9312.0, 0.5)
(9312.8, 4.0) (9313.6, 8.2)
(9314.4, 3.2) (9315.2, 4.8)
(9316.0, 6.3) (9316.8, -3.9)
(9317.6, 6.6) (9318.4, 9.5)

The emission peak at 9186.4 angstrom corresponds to [S II]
